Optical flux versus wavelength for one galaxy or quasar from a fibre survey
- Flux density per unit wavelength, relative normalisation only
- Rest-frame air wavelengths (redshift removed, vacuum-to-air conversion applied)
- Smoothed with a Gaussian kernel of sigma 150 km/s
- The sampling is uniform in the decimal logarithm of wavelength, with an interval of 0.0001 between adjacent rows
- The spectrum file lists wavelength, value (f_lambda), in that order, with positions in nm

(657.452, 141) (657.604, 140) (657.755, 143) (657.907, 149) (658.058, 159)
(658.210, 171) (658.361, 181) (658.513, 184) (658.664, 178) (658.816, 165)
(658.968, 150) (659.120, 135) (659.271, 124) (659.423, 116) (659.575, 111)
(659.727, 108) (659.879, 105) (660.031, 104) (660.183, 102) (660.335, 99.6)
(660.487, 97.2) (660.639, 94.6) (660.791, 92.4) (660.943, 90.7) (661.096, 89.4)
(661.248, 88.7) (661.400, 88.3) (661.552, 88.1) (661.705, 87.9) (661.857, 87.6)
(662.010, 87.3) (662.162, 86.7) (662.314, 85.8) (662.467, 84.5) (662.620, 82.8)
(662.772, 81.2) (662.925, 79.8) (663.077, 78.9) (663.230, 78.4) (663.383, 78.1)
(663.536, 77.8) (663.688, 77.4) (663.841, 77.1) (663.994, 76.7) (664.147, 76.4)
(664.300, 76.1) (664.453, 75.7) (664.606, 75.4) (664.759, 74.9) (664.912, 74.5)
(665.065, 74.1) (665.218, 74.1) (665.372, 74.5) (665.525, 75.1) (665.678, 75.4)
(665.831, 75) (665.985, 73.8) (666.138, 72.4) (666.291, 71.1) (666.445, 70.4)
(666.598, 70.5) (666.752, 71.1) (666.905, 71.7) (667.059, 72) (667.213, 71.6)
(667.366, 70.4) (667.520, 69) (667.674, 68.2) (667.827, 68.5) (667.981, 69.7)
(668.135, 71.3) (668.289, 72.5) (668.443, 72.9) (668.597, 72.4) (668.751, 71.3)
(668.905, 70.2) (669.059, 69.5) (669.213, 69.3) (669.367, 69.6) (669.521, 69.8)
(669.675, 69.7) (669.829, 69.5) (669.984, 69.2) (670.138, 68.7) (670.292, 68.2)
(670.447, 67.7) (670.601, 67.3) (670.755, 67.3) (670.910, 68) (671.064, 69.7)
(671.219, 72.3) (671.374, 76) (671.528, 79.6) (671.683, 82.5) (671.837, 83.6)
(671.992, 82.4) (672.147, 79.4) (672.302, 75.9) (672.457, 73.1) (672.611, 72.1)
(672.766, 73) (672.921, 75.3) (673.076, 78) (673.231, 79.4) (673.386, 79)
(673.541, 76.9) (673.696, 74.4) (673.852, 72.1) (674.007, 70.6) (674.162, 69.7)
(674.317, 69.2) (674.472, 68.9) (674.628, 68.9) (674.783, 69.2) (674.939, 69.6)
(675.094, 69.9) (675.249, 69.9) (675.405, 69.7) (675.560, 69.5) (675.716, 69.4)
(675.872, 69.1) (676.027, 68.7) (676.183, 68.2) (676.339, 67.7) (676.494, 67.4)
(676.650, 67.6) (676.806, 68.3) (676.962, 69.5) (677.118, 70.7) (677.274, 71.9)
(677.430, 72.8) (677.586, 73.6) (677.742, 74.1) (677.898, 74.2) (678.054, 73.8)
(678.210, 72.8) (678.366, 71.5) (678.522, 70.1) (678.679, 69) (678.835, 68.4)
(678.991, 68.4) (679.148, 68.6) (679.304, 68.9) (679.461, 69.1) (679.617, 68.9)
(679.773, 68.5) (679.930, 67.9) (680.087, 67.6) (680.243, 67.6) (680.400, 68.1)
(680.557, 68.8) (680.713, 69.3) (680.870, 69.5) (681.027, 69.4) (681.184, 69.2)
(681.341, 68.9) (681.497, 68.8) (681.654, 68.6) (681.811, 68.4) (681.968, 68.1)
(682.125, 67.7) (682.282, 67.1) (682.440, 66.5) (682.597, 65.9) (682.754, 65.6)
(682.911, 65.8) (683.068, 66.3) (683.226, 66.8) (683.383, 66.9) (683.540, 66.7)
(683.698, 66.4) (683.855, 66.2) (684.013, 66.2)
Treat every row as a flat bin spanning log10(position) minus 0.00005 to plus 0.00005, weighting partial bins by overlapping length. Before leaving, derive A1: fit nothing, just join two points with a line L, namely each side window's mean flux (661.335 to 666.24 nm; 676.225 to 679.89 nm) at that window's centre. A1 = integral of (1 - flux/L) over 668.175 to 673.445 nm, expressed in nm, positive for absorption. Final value 0.11 nm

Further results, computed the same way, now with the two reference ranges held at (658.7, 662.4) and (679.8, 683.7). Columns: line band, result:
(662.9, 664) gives 0.235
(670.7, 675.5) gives 0.515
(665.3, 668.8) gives 0.799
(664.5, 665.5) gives 0.227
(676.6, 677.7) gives 0.070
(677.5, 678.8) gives 0.029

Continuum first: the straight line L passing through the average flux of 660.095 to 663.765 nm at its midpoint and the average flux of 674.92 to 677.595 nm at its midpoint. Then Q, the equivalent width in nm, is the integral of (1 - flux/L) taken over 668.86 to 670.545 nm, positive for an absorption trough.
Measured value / 0.18 nm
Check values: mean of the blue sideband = 86.9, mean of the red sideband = 69.5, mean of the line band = 69.2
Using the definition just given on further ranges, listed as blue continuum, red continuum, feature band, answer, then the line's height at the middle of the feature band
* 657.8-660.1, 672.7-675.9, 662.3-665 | 0.96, 121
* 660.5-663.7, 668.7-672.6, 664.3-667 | 0.22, 80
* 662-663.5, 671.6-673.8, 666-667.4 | 0.15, 80.2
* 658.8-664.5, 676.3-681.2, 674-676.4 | 0.18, 74.8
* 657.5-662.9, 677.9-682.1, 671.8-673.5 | 0.18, 86.3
